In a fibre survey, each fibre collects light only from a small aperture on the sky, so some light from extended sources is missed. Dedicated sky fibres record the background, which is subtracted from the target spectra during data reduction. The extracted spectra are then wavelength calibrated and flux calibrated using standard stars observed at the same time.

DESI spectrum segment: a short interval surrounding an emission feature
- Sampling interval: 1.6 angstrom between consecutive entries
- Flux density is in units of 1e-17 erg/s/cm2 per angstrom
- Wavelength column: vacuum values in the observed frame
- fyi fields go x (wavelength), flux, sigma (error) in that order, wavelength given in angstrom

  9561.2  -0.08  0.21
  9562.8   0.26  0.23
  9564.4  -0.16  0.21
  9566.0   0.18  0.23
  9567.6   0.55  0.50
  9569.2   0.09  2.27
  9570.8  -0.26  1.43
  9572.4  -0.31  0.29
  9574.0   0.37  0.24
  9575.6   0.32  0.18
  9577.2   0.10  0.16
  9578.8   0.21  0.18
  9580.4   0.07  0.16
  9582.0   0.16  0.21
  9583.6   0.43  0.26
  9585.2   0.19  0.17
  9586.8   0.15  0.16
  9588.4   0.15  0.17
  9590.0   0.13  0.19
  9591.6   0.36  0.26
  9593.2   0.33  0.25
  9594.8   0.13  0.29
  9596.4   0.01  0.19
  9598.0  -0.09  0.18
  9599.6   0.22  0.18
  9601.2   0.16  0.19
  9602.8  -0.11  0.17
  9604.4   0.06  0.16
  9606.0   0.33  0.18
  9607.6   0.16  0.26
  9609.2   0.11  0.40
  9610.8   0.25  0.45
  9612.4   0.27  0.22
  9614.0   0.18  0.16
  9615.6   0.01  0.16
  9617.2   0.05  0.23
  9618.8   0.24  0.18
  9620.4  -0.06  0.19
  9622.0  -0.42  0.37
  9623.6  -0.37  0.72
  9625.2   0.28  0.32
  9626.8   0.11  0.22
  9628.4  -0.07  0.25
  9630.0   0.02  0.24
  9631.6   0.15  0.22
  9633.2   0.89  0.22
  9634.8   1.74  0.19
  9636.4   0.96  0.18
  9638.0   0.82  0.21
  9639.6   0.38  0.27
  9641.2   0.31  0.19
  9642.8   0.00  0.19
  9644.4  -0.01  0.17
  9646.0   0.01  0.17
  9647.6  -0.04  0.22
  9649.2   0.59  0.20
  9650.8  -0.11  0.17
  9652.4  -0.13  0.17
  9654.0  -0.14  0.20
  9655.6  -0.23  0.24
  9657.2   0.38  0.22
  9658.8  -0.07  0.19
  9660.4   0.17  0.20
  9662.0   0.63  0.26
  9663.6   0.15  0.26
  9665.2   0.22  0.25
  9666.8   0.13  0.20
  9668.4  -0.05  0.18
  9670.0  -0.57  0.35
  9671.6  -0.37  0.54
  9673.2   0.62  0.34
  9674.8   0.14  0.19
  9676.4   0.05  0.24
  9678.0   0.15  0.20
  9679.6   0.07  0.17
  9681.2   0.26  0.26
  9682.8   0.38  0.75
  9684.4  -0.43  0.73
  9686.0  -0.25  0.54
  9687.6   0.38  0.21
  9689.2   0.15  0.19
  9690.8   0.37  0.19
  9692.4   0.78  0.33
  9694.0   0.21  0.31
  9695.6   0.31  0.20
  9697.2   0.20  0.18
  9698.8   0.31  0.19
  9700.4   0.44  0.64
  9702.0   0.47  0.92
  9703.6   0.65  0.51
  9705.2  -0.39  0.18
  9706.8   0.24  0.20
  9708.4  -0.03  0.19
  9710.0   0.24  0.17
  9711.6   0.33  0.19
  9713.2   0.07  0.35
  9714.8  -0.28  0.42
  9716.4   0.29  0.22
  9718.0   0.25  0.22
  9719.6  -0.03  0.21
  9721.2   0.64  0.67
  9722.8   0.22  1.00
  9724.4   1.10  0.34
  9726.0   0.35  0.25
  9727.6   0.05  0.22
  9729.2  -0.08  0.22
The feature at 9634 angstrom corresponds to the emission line H-beta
